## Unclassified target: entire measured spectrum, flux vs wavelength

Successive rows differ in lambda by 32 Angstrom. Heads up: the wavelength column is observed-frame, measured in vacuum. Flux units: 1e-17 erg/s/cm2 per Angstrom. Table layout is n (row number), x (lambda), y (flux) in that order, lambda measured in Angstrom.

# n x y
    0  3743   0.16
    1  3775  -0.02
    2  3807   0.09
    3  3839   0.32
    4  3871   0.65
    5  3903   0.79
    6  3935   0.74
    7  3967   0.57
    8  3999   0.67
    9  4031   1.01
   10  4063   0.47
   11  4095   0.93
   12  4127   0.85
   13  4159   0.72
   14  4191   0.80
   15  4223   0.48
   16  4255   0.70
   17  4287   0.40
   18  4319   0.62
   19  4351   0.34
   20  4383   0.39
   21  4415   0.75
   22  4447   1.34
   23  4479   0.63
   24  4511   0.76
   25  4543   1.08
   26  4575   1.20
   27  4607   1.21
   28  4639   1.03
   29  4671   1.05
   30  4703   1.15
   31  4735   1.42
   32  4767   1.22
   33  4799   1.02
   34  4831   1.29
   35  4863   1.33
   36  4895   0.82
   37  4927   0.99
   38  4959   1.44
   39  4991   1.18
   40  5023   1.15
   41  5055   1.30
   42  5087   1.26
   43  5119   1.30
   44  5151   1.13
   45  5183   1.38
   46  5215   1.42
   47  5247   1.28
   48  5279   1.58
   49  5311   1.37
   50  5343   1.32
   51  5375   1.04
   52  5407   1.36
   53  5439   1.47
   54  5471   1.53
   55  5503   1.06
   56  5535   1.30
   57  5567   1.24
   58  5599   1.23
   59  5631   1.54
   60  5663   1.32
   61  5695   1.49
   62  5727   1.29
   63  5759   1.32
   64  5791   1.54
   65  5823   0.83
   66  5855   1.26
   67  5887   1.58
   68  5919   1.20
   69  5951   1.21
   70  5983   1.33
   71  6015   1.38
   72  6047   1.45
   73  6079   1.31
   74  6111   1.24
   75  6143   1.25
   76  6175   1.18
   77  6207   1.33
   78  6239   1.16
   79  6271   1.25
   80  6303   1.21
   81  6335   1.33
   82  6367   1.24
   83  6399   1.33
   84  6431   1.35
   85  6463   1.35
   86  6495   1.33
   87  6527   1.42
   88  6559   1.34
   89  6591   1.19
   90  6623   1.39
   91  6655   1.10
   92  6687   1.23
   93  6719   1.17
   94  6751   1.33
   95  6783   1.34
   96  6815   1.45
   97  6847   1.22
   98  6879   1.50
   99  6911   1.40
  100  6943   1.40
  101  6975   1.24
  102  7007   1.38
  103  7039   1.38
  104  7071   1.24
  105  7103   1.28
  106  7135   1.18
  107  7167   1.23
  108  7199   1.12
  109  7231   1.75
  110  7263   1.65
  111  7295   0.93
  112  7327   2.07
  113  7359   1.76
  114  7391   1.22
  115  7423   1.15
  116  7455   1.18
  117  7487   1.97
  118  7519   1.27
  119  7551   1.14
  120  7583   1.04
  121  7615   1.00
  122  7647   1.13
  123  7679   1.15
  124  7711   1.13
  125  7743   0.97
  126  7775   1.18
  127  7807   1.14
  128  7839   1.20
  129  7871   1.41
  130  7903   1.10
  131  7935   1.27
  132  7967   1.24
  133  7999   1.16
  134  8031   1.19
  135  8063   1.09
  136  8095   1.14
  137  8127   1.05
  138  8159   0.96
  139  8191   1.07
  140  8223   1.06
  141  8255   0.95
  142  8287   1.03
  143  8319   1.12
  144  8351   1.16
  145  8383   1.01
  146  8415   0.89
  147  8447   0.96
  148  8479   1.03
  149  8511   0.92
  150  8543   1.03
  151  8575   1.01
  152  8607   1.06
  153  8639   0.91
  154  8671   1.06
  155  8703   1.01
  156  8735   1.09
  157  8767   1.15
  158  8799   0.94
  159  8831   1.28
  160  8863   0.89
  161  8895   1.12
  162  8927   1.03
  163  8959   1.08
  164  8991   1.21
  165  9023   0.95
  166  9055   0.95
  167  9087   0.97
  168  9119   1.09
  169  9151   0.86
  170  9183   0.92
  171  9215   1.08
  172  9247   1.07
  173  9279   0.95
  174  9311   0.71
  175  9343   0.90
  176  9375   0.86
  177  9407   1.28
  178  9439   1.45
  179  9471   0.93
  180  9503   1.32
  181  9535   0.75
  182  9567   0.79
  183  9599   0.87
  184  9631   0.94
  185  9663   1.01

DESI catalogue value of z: 0.14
